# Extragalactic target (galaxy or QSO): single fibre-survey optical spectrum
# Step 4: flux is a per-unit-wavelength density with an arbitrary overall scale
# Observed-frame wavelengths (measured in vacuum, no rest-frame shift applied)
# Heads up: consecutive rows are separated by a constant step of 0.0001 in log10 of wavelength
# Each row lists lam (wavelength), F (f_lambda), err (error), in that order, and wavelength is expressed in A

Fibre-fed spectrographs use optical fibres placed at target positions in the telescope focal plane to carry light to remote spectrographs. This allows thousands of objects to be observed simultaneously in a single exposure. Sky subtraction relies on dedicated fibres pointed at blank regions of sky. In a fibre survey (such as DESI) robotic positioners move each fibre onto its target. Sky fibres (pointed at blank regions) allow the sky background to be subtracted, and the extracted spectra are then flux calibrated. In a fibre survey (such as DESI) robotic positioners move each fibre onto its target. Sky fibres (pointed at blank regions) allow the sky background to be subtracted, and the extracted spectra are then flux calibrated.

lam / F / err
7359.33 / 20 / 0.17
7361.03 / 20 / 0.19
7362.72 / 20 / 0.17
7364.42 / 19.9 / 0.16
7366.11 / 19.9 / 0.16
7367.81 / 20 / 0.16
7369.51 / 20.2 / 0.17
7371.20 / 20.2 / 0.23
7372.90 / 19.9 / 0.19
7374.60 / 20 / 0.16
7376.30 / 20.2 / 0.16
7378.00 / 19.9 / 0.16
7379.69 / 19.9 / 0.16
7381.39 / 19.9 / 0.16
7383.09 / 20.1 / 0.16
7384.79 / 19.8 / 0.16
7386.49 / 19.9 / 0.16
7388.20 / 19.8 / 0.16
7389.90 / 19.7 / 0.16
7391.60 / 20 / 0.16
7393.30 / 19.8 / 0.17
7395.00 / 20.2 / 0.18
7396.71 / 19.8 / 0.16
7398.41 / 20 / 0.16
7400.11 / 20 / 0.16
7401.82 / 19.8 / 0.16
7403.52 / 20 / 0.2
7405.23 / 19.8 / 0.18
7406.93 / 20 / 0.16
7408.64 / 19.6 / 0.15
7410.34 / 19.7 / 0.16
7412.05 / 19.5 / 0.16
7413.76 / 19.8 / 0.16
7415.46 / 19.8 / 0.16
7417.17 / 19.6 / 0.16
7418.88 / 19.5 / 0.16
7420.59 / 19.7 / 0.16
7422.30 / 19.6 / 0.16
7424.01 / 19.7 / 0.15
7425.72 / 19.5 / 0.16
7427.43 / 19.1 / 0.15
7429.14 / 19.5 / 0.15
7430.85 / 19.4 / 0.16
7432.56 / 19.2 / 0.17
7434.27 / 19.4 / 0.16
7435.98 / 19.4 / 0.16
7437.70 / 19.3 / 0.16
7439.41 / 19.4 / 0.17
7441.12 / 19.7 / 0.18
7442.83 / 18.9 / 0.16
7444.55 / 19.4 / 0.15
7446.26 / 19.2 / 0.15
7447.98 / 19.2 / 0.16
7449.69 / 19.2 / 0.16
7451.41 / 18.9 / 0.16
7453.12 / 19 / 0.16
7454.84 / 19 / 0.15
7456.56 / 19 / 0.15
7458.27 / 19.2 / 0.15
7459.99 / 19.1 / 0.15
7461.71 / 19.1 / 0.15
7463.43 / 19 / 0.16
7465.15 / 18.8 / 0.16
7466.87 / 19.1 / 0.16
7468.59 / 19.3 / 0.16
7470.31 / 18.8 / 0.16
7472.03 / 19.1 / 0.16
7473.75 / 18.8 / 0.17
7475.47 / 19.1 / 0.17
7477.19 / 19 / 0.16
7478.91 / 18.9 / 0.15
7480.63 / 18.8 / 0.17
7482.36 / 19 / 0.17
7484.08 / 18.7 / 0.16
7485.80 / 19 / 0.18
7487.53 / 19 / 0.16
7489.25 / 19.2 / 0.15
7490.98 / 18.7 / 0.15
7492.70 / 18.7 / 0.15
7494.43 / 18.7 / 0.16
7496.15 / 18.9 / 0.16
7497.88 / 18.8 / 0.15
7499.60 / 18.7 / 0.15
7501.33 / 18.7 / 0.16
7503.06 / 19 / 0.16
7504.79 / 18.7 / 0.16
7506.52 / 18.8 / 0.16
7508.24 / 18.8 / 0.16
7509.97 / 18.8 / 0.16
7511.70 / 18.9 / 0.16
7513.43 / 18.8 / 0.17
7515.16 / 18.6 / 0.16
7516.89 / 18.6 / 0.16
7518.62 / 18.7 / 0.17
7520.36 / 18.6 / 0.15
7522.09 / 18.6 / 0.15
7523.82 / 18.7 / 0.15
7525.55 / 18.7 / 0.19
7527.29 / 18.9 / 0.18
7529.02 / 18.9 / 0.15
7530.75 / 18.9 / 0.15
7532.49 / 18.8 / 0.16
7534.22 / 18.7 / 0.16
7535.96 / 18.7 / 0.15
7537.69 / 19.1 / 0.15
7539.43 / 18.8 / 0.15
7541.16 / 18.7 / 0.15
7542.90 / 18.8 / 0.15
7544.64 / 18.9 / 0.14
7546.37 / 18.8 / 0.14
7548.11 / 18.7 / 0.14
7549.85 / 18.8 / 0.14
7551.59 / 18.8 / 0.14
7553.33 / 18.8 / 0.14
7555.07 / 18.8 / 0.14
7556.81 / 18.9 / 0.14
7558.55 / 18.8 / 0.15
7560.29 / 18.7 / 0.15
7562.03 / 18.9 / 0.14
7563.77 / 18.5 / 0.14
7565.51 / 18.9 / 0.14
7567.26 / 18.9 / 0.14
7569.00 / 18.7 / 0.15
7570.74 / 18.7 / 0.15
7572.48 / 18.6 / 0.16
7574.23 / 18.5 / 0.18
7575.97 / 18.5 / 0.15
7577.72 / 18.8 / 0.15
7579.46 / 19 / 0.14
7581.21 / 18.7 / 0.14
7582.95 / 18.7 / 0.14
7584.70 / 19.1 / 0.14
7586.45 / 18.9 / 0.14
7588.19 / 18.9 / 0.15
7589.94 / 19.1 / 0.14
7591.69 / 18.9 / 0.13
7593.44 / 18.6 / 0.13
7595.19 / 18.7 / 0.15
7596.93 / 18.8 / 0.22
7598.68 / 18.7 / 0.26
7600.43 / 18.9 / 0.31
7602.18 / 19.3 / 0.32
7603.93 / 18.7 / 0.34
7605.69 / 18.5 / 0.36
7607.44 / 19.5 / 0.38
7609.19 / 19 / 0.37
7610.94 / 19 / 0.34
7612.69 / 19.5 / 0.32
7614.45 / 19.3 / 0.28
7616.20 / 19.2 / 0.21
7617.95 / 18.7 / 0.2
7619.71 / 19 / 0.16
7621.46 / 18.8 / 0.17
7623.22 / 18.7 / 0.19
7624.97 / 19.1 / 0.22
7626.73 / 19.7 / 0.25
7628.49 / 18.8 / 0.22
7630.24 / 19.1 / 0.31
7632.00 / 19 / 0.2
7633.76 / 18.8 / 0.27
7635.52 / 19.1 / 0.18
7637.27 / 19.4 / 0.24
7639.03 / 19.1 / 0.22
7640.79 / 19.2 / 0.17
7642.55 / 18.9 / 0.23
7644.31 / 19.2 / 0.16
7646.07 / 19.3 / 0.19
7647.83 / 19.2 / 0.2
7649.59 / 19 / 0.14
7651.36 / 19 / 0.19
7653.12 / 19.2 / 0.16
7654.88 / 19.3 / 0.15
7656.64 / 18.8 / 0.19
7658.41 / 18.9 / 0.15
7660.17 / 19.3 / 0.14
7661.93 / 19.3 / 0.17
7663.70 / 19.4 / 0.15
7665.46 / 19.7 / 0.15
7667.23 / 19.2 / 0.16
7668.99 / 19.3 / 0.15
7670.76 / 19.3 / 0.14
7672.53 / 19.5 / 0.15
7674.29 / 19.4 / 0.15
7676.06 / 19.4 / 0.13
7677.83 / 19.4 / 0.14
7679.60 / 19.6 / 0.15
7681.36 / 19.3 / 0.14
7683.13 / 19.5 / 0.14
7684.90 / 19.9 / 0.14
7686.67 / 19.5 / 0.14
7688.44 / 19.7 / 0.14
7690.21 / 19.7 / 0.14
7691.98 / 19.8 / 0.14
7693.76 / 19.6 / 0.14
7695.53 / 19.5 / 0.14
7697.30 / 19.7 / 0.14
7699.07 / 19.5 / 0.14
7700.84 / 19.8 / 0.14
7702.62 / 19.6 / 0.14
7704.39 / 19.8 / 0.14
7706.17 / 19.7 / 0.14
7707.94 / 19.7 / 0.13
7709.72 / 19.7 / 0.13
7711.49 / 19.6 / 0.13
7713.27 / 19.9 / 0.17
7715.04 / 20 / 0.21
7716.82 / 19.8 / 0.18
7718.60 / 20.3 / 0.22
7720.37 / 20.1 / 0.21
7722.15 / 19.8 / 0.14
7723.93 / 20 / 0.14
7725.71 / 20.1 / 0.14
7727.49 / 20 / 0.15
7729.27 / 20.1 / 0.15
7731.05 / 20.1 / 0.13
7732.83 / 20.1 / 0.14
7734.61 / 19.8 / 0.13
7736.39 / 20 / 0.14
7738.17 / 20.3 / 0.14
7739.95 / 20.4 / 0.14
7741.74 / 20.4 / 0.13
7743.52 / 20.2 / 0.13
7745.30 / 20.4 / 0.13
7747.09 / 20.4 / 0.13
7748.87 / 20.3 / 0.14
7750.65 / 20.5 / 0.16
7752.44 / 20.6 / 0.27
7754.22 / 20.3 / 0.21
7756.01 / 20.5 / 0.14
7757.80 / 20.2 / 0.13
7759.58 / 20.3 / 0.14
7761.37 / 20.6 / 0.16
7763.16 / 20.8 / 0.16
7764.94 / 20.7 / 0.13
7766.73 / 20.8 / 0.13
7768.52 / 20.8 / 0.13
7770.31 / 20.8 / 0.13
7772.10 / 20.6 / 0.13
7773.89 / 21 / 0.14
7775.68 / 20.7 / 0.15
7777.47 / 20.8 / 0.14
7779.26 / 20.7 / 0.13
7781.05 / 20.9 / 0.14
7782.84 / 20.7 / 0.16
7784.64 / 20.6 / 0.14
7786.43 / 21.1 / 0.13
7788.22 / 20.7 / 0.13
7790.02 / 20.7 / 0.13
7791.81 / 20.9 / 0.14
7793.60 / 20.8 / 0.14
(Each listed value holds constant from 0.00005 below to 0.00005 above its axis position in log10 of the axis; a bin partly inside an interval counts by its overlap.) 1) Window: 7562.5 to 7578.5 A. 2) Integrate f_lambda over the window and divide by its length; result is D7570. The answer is 18.7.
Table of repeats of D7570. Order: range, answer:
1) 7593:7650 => 19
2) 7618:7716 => 19.4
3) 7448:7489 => 19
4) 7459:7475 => 19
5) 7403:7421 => 19.7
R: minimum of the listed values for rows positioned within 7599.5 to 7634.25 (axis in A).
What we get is 18.5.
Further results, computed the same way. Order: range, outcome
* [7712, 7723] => 19.8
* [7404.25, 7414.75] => 19.5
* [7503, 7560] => 18.6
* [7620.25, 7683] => 18.7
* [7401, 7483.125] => 18.8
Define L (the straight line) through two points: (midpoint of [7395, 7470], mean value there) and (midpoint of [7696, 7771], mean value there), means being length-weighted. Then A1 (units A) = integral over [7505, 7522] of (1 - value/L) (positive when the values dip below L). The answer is 0.8 A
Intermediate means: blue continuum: 19.4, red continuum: 20.2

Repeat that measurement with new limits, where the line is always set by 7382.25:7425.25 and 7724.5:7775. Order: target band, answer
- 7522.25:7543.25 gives 1.28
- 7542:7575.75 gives 2.20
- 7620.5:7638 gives 0.99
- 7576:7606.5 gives 1.96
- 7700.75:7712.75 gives 0.37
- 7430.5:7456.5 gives 0.84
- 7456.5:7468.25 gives 0.50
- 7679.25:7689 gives 0.34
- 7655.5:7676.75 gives 1.01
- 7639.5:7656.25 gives 0.90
